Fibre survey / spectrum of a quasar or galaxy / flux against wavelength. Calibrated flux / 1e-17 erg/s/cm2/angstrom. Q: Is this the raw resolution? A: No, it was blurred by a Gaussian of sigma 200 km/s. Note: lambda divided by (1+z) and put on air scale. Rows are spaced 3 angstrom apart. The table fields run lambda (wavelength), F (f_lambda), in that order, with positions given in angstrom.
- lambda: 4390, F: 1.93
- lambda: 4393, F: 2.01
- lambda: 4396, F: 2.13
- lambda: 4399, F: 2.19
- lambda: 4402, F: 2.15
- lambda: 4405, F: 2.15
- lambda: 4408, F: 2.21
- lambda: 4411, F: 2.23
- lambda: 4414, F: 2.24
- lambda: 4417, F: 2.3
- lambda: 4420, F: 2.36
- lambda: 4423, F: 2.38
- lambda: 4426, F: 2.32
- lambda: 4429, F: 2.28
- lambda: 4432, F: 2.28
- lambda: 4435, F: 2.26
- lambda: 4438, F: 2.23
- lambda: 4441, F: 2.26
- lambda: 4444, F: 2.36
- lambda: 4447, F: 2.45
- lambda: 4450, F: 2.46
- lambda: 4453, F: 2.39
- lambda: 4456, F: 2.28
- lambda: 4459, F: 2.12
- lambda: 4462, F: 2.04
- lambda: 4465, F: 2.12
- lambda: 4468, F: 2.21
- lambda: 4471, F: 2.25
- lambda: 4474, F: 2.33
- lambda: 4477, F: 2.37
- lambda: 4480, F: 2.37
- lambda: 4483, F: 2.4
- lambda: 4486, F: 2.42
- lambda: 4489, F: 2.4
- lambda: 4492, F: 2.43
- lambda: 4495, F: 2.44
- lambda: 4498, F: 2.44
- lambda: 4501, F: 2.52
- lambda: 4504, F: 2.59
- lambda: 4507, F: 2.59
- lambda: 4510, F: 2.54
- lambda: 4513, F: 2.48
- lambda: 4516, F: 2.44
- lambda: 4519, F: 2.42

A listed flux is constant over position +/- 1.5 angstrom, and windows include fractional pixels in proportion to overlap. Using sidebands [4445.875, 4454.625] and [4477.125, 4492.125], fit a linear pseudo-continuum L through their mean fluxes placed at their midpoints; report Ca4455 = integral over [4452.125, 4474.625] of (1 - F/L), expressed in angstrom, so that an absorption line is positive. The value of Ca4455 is 2.0 angstrom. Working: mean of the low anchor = 2.43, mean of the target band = 2.21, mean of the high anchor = 2.4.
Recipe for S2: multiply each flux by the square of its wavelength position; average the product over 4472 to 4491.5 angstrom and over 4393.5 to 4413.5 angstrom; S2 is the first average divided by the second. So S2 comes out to 1.1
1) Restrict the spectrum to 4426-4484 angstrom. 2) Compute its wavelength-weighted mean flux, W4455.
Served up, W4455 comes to 2.29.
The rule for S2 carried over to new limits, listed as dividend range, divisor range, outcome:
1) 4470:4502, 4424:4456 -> 1.05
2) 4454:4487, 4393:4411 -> 1.08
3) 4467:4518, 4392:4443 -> 1.12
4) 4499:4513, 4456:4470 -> 1.21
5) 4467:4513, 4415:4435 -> 1.08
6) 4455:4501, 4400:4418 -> 1.08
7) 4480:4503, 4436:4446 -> 1.09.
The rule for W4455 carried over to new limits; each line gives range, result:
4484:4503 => 2.44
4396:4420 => 2.21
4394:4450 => 2.27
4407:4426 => 2.29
